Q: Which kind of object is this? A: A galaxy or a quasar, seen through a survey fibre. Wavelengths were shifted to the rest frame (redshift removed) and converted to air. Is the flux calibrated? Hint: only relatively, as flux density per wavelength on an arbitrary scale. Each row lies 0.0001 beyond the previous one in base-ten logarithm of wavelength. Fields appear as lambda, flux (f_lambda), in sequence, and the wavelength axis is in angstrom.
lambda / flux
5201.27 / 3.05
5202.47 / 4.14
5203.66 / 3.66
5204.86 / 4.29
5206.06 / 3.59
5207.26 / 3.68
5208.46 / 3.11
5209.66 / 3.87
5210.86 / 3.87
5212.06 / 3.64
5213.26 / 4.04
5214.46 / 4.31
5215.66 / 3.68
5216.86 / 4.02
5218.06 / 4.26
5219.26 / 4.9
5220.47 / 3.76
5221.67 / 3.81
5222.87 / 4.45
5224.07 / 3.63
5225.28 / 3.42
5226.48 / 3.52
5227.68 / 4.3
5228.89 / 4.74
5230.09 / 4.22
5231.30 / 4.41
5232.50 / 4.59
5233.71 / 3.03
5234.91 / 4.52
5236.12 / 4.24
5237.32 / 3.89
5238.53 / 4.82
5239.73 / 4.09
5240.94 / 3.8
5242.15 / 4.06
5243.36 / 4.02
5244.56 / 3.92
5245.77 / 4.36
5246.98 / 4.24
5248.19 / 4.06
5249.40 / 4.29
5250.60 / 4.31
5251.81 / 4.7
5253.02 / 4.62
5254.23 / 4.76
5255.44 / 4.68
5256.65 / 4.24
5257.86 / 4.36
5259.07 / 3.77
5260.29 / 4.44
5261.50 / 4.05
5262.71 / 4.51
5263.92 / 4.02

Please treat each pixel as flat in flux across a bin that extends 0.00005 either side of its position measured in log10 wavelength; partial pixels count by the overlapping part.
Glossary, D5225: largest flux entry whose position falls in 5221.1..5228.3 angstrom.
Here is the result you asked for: 4.45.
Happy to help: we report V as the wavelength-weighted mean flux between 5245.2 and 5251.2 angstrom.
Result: 4.25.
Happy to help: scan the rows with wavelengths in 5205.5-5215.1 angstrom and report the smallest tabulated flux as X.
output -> 3.11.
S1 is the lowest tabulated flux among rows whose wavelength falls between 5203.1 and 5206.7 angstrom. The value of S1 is 3.59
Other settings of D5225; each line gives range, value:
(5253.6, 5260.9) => 4.76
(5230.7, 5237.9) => 4.59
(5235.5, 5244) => 4.82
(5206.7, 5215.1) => 4.31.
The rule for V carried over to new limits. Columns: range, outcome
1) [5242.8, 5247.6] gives 4.14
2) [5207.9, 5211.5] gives 3.62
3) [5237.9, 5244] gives 4.16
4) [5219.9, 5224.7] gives 3.91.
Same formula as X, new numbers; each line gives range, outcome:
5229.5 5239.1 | 3.03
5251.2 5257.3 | 4.24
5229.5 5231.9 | 4.22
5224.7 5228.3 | 3.42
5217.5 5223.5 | 3.76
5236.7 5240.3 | 3.89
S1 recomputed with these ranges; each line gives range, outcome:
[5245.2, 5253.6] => 4.06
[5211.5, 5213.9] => 3.64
